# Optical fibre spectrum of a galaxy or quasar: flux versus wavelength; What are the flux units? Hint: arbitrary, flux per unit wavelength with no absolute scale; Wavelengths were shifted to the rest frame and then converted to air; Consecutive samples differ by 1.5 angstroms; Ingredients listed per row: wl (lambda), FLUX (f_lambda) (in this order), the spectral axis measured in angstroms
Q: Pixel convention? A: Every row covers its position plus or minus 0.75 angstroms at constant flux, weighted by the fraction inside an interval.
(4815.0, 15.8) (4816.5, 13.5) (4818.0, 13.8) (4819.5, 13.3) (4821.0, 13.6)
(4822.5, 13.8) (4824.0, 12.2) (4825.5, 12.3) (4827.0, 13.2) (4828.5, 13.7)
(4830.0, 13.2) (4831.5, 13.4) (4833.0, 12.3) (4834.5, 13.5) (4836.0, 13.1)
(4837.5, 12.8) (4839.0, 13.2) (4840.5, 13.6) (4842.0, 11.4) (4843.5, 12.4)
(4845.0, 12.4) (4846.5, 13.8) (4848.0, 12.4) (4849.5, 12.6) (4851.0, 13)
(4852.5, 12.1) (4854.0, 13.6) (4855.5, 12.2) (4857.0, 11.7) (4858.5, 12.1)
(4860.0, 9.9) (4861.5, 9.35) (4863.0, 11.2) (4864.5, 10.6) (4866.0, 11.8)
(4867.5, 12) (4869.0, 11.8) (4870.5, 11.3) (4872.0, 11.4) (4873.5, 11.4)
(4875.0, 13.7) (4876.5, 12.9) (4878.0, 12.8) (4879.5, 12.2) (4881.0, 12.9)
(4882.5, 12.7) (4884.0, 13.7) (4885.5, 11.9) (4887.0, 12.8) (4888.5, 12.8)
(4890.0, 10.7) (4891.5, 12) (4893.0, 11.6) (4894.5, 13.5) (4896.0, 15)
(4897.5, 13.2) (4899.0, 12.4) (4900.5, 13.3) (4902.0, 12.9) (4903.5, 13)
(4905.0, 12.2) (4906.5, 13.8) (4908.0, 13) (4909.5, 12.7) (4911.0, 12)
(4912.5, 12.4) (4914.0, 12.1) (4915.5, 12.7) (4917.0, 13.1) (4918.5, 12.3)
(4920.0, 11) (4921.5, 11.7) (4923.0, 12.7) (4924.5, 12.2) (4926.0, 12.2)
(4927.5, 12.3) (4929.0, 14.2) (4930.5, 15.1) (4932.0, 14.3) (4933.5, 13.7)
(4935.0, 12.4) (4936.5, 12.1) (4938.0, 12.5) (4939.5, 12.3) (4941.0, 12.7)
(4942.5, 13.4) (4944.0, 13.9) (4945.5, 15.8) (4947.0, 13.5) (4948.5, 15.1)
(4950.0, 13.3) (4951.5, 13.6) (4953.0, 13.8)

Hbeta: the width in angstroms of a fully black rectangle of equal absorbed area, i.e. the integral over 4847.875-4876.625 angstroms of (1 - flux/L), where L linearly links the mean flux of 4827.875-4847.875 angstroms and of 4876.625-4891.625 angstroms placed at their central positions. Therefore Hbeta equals 2.0 angstroms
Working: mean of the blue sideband 13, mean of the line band 11.8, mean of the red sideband 12.5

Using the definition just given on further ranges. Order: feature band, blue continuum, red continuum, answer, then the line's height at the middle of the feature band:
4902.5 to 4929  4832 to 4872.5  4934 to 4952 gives 1.1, 13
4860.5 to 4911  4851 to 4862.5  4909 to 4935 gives -0.9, 12.1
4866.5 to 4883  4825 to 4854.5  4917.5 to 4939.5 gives 0.7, 12.8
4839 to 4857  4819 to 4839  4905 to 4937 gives 0.5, 13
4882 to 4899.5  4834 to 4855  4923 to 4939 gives 0.4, 13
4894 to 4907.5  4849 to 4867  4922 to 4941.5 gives -0.9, 12.4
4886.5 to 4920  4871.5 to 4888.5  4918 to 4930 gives -0.5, 12.5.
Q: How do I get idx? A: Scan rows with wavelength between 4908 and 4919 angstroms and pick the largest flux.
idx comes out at 13.1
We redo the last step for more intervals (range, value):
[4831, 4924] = 15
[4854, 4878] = 13.7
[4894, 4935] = 15.1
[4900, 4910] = 13.8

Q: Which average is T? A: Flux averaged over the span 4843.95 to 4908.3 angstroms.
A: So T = 12.4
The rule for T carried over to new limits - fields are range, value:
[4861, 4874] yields 11.2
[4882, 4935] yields 12.8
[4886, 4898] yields 12.7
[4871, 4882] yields 12.5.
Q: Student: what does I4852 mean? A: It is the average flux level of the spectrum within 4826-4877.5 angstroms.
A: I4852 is 12.3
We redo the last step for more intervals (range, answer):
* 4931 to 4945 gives 13.1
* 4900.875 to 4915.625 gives 12.7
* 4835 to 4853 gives 12.8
